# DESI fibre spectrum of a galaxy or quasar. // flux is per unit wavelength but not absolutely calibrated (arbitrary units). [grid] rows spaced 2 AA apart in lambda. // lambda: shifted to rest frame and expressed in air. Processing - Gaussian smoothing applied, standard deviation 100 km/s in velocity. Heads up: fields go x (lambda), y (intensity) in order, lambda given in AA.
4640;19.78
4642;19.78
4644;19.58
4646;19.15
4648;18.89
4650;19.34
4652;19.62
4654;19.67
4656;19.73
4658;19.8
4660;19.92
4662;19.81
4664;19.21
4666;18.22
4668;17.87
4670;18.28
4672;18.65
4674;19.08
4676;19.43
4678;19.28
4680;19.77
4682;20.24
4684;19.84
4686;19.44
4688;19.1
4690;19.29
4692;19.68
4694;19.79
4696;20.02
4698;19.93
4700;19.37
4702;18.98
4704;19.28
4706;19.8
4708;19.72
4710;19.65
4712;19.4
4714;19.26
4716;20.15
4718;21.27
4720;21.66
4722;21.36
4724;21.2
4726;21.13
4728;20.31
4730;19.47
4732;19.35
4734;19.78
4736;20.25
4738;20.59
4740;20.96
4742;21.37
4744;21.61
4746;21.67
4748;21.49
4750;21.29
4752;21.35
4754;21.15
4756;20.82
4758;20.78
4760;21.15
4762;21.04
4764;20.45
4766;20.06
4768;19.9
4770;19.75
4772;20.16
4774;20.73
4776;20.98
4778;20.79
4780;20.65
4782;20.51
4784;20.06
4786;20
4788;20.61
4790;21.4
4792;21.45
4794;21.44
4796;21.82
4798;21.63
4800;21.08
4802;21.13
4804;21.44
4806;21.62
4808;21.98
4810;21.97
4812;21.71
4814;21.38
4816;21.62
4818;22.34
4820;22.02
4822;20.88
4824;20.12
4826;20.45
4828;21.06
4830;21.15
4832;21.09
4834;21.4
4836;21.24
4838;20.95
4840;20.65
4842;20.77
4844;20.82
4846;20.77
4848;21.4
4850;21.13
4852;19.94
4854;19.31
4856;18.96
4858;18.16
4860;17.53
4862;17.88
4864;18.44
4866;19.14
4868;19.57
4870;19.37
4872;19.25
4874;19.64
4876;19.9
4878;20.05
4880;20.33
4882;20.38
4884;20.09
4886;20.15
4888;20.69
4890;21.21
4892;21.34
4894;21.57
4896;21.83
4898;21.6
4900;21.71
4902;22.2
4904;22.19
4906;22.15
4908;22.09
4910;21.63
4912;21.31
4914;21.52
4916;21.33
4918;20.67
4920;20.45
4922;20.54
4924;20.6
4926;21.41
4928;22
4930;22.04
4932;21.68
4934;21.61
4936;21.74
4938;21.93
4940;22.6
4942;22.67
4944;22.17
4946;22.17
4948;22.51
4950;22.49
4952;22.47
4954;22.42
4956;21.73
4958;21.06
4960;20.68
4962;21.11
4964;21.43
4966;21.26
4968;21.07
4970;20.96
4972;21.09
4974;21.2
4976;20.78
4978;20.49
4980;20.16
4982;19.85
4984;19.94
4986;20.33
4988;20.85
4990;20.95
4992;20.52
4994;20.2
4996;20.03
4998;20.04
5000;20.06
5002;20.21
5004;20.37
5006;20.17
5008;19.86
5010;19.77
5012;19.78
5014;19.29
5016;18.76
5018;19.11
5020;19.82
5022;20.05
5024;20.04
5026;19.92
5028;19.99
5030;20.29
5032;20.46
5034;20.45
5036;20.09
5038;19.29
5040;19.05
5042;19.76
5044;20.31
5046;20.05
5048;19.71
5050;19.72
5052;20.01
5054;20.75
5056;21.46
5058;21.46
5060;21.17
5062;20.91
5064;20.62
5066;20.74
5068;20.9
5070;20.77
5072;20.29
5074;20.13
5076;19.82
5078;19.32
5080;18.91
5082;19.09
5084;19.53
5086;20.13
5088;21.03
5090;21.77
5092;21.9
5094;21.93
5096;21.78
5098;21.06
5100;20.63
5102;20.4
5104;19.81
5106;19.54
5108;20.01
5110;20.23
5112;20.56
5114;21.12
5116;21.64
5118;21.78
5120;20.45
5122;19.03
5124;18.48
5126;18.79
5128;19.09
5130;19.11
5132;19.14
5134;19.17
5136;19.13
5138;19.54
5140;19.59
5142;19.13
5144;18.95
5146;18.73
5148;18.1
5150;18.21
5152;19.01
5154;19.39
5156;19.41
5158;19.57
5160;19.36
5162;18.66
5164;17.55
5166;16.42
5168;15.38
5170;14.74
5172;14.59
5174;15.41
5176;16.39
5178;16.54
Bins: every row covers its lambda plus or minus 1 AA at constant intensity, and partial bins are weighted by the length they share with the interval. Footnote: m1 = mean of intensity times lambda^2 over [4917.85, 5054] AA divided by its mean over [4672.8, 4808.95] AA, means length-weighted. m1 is 1.12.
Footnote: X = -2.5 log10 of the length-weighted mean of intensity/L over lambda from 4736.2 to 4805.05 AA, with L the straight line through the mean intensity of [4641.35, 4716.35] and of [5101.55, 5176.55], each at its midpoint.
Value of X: -0.09 mag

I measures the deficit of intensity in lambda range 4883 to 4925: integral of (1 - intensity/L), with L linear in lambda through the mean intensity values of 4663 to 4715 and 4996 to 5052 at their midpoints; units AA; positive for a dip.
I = -3.42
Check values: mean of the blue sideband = 19.3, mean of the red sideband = 19.9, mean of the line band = 21.3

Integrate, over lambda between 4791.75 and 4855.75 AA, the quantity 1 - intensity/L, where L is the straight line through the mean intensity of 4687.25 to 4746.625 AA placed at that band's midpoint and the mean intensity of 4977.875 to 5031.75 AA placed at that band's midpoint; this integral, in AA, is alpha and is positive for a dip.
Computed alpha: -3.3 AA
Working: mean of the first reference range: 20.2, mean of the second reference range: 20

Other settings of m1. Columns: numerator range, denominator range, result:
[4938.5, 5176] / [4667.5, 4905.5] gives 1.09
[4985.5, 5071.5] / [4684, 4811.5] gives 1.10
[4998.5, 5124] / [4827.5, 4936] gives 1.05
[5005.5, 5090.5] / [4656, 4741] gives 1.17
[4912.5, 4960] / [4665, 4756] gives 1.19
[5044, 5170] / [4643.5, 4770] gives 1.16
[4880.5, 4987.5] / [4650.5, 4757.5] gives 1.17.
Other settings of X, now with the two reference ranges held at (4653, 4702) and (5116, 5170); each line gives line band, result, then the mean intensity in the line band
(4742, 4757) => -0.11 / 21.3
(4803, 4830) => -0.12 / 21.4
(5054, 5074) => -0.10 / 20.9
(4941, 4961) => -0.16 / 22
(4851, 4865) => 0.03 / 18.6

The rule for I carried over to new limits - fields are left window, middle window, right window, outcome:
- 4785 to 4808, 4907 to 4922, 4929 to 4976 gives 0.3 AA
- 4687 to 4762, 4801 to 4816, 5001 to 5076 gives -1.0 AA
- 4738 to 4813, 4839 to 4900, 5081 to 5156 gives 1.8 AA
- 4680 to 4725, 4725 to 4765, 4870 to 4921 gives -1.3 AA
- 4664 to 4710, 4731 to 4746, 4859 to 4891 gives -1.0 AA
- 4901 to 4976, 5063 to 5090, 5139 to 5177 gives -1.3 AA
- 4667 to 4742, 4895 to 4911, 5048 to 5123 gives -1.4 AA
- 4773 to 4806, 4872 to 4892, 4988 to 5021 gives 0.3 AA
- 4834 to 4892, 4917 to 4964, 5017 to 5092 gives -3.8 AA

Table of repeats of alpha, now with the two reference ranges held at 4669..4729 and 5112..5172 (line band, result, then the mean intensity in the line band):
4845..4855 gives -0.5 AA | 20.5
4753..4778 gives -1.2 AA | 20.6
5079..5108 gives -2.4 AA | 20.5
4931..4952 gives -3.1 AA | 22.2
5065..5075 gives -0.8 AA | 20.6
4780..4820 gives -3.5 AA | 21.3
